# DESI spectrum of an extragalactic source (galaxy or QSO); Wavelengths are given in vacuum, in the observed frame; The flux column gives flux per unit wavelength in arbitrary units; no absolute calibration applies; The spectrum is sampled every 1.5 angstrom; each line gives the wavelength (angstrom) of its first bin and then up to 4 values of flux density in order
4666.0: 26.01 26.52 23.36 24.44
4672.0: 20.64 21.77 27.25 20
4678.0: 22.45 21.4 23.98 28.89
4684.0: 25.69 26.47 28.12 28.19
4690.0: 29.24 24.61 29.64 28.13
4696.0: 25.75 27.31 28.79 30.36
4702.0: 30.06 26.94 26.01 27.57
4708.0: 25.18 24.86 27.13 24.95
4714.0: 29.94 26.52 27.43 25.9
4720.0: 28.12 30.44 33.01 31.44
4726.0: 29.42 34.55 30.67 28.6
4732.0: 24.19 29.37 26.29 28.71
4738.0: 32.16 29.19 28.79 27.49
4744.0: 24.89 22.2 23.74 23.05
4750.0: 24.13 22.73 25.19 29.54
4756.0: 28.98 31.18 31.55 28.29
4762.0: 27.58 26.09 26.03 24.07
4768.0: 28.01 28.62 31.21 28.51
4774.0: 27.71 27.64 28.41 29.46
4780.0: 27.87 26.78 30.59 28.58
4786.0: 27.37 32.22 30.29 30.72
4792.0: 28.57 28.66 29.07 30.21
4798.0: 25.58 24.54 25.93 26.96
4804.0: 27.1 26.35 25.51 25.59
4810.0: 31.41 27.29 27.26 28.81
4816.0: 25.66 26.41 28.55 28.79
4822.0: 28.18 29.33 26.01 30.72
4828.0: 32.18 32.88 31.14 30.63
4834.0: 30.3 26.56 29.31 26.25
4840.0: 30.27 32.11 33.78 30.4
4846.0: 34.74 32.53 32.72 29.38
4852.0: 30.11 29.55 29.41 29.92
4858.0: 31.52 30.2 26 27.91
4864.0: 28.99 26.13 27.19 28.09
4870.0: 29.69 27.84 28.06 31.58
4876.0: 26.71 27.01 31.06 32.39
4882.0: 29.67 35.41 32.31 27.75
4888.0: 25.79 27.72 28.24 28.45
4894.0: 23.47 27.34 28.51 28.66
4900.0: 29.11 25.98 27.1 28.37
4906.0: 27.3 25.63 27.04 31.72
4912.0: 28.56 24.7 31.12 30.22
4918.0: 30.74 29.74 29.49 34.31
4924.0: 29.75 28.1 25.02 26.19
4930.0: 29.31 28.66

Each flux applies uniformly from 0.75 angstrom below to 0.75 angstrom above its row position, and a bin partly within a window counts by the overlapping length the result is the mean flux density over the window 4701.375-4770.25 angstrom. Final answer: 27.6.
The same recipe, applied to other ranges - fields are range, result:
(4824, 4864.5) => 30.2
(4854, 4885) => 29.3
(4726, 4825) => 27.8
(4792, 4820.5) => 27.3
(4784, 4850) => 29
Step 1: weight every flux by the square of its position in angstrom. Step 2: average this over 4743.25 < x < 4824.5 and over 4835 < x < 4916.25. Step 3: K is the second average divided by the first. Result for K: 1.09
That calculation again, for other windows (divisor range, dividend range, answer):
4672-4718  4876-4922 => 1.18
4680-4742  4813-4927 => 1.11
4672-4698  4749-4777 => 1.11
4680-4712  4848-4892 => 1.16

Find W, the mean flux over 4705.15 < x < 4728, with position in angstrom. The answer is 28.3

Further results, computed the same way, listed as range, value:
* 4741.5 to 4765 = 26.5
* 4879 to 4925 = 28.9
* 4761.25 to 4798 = 28.5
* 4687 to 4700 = 27.8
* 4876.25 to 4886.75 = 30.8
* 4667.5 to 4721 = 26.2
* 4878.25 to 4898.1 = 29.1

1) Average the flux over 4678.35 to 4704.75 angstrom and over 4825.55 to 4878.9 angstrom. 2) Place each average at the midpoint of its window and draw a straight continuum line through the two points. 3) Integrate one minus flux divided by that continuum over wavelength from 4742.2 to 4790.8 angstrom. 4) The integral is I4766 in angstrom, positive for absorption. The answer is 1.41 angstrom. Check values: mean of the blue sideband 27.2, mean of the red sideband 29.8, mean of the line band 27.6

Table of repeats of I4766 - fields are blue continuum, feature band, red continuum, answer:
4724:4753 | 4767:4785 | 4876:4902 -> -0.6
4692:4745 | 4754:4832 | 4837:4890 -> 1.6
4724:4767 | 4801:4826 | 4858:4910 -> 0.5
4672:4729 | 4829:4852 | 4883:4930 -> -2.3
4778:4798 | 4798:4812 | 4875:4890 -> 1.2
